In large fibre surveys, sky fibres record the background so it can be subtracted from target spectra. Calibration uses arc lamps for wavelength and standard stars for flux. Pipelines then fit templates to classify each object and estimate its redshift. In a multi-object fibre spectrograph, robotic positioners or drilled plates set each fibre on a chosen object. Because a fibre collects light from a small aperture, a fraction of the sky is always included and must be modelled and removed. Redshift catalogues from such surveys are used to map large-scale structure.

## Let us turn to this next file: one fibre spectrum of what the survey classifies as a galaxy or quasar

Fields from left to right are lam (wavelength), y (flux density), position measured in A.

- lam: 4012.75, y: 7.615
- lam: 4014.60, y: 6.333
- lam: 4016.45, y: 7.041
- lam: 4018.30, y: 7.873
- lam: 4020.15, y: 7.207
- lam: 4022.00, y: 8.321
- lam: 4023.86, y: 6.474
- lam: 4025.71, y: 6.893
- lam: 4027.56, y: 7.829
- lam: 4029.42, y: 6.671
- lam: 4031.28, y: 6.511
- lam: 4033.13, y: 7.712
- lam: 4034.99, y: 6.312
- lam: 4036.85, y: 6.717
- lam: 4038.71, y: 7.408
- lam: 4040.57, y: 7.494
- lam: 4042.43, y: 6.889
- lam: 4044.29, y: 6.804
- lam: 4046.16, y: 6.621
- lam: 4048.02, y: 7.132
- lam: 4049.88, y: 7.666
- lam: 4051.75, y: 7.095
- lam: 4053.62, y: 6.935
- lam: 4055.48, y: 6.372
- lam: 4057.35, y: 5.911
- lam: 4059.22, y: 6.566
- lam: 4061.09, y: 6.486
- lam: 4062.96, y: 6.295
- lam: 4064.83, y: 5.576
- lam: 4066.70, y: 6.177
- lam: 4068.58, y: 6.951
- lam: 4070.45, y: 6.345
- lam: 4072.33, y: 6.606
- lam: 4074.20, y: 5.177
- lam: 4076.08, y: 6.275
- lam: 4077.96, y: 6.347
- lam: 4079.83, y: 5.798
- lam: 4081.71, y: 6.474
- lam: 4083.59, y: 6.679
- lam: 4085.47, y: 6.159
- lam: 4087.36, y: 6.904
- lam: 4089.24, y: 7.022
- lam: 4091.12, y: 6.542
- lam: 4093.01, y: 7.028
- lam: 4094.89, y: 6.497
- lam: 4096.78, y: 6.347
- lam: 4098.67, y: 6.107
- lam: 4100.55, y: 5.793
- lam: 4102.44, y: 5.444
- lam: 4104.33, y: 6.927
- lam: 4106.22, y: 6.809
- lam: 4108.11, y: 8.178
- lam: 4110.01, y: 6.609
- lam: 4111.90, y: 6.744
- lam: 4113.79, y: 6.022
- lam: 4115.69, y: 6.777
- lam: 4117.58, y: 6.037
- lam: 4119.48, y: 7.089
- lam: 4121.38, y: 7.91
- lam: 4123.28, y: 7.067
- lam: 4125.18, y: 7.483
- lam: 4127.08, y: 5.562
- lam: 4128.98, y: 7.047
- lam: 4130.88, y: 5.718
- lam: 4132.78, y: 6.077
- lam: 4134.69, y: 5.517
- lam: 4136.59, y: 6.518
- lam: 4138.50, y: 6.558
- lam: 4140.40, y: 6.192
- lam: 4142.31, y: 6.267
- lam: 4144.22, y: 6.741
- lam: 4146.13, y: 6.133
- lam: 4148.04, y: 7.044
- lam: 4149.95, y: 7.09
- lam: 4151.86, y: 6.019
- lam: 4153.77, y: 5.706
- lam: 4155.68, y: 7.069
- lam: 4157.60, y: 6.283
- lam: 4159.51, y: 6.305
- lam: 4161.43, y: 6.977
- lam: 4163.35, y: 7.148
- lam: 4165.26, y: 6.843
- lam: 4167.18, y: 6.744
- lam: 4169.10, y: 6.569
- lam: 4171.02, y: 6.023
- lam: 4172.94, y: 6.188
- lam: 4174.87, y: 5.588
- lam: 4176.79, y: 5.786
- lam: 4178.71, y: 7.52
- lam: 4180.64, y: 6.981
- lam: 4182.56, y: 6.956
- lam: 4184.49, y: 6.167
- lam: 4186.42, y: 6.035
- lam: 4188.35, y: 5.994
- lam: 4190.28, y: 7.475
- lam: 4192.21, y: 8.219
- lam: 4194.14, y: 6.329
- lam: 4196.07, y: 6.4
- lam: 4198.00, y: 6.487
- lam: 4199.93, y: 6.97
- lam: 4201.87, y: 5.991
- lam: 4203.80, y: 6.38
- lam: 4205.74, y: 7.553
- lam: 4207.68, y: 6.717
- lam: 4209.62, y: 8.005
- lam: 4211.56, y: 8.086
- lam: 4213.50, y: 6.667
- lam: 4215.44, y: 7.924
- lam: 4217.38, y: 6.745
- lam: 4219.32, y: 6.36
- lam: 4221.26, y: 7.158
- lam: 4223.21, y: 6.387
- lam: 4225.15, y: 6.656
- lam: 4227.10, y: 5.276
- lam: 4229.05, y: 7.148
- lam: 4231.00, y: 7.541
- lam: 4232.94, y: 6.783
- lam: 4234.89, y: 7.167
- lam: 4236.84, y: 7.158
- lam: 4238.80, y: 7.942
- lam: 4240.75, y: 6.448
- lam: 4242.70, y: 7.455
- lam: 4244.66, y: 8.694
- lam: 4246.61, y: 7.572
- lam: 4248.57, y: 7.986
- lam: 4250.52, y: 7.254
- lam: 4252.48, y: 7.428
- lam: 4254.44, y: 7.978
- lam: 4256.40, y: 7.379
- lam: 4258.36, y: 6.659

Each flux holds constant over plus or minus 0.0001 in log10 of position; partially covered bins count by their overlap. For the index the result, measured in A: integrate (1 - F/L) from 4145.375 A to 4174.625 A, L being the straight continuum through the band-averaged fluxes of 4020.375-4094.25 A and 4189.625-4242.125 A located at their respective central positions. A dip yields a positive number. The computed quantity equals 1.48 A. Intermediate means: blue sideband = 6.7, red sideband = 6.96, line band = 6.52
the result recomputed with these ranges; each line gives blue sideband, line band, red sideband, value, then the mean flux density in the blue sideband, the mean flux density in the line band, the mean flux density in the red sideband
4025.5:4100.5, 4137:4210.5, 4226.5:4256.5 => 4.8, 6.62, 6.62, 7.35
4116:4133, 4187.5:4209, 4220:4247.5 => 0.5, 6.7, 6.8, 7.09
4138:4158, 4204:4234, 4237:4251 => 1.3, 6.47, 6.98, 7.61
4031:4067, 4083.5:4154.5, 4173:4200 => 1.5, 6.75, 6.54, 6.61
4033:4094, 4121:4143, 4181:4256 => 1.1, 6.61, 6.46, 7.04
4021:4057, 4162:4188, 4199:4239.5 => 1.8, 7.03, 6.5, 6.97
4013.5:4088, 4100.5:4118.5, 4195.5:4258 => 0.7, 6.72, 6.57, 7.12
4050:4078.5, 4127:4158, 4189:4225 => 1.7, 6.38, 6.35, 6.98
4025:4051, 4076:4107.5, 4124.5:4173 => 1.5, 7.05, 6.44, 6.46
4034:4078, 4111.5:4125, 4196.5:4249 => -0.2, 6.59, 6.85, 7.07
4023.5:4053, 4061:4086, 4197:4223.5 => 2.8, 7.02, 6.23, 6.97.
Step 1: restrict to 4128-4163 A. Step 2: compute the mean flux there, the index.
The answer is 6.42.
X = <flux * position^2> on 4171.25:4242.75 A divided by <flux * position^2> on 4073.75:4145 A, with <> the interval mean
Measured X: 1.1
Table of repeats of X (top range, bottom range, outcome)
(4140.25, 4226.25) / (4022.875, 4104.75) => 1.08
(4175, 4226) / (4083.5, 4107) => 1.11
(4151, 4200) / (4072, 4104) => 1.08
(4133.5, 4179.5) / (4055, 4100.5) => 1.05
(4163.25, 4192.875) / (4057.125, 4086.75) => 1.11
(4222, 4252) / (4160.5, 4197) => 1.11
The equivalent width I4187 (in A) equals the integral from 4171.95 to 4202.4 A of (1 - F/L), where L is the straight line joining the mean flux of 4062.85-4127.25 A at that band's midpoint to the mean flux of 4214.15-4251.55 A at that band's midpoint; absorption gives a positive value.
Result 1.58 A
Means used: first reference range 6.52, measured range 6.58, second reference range 7.14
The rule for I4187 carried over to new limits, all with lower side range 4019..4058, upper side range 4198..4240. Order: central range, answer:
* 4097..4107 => 1.11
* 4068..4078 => 1.07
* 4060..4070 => 1.00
